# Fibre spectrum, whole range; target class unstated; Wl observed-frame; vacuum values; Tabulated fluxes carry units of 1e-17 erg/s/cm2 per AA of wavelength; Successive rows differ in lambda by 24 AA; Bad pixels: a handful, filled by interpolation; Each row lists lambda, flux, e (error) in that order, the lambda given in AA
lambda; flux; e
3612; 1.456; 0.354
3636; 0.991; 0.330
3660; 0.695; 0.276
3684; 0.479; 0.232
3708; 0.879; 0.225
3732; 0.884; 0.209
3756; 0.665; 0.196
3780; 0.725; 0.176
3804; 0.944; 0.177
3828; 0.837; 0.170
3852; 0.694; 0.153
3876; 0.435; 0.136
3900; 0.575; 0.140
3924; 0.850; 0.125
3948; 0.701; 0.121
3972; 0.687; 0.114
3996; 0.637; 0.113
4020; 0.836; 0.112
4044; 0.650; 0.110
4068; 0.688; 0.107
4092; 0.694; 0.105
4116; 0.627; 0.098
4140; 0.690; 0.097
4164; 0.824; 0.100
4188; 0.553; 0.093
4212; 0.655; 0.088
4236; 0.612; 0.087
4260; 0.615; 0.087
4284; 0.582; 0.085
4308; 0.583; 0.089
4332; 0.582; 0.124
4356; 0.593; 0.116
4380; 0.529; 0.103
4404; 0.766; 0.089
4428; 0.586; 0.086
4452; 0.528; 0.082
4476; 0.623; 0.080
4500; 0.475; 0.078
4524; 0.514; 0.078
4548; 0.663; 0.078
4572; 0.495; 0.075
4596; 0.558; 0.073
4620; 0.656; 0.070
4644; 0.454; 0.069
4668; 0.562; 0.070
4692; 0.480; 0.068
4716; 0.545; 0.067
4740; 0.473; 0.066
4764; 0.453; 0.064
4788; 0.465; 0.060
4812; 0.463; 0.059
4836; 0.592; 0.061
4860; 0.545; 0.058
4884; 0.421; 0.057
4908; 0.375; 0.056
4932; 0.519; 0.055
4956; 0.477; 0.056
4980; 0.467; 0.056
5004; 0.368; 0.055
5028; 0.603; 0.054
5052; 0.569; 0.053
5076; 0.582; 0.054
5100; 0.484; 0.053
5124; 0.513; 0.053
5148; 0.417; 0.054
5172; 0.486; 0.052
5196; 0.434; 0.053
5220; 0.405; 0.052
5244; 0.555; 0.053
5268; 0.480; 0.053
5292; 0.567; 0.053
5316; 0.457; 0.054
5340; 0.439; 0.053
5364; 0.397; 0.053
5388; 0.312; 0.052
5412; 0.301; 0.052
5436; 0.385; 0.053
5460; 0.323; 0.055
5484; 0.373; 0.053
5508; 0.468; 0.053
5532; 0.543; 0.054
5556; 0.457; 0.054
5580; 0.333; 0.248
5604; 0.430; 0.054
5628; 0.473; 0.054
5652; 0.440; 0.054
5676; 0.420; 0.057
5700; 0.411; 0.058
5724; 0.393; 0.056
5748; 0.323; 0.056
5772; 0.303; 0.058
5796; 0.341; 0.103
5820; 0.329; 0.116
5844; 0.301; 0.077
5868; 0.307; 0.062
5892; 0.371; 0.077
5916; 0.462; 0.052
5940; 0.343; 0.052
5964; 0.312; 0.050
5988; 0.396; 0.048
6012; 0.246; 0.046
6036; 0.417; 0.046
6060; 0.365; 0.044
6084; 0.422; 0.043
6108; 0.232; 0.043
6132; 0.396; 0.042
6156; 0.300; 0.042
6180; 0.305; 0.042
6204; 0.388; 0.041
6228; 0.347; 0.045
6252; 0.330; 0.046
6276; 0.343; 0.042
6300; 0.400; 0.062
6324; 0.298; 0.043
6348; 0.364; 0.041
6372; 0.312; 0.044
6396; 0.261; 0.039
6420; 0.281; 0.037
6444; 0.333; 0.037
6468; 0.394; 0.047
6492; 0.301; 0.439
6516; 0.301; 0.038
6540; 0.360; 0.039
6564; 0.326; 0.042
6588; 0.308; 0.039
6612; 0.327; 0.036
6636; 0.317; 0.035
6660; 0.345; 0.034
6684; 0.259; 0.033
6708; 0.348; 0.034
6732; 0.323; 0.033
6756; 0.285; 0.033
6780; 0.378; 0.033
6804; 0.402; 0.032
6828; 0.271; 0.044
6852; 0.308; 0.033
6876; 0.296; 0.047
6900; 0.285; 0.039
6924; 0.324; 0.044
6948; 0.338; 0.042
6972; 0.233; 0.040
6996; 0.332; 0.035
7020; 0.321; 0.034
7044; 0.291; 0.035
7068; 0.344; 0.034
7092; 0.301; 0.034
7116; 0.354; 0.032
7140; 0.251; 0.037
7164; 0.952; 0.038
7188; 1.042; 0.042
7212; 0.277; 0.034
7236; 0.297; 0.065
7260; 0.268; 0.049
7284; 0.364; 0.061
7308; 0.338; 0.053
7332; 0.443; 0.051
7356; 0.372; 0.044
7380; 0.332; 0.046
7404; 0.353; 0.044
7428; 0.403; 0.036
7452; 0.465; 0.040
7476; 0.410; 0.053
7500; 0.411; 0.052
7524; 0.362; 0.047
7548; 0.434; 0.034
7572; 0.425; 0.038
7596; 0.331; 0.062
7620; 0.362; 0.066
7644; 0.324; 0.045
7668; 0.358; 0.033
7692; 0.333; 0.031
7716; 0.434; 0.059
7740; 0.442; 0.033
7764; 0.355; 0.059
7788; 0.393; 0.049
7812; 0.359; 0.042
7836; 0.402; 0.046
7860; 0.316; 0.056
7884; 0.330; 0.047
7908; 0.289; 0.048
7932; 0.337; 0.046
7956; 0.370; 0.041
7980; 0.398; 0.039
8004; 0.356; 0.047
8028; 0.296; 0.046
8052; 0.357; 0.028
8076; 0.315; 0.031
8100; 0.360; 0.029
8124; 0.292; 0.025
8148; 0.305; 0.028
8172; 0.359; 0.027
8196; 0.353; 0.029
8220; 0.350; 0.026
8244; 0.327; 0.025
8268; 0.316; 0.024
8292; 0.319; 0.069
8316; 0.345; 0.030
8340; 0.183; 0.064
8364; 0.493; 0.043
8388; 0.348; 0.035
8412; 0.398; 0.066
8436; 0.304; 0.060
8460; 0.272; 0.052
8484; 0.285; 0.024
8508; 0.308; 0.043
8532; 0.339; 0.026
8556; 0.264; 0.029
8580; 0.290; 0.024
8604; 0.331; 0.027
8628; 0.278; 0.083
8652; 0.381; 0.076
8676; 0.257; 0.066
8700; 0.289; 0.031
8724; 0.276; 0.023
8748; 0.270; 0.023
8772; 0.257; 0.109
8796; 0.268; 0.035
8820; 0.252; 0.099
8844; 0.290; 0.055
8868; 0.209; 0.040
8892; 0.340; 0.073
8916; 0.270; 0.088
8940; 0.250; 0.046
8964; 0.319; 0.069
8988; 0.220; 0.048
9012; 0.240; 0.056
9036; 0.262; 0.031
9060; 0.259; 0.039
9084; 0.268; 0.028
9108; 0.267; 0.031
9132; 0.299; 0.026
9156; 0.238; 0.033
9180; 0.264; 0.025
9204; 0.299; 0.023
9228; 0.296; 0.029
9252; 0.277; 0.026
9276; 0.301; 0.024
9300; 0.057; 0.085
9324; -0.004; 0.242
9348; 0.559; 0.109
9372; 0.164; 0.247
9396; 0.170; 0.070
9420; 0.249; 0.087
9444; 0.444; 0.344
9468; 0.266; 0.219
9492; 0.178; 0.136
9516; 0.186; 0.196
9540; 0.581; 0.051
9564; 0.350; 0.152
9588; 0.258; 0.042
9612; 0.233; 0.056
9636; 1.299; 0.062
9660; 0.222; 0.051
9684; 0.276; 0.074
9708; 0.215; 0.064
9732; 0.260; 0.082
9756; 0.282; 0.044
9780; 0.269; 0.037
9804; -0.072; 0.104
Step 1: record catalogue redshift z 0.925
